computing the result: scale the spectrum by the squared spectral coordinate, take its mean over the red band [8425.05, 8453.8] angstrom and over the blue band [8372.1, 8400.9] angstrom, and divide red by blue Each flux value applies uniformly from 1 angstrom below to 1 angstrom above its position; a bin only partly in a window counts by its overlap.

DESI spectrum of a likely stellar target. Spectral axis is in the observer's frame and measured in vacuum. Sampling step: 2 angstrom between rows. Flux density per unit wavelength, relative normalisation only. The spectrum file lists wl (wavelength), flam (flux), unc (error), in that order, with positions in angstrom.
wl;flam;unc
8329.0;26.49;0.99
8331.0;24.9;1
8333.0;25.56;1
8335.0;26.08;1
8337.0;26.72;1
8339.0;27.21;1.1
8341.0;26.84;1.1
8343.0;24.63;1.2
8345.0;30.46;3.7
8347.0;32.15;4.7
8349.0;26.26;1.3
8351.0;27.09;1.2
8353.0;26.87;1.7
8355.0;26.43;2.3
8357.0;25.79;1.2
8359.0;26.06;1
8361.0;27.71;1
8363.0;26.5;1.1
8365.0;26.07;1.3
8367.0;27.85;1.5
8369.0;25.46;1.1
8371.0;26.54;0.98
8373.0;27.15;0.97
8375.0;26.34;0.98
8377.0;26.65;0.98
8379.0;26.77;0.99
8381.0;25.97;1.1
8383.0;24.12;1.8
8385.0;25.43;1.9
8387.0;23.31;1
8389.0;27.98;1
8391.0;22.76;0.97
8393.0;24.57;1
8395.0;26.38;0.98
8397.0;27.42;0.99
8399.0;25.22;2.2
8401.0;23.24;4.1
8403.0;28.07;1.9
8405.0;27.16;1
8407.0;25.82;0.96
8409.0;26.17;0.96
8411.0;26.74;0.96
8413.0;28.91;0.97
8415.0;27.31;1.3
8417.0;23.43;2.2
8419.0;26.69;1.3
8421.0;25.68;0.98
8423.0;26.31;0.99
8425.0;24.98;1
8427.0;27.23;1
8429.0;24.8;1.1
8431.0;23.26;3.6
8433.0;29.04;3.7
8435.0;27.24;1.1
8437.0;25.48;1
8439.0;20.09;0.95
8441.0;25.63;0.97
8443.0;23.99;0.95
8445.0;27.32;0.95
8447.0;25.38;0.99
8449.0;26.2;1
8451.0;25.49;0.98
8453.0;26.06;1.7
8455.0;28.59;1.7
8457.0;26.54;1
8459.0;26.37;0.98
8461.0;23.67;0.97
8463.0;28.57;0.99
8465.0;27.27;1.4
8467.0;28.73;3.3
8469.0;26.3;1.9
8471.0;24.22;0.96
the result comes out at 1.01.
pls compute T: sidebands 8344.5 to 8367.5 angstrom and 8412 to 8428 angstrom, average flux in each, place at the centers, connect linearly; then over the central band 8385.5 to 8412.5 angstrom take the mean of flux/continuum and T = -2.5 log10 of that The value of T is 0.035 mag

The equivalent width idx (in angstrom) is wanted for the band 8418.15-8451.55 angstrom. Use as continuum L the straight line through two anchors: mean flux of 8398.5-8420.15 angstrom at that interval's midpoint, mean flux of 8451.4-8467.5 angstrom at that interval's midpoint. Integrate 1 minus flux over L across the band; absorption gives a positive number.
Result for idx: 1.3 angstrom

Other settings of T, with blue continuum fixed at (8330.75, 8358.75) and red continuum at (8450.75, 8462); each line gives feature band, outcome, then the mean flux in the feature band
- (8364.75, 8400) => 0.03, 25.9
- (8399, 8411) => 0.02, 26.1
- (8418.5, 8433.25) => 0.02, 25.8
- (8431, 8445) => 0.04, 25.3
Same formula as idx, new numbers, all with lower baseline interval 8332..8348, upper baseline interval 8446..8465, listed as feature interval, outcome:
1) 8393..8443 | 1.6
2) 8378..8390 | 0.6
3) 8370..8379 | 0.1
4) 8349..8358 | 0.3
